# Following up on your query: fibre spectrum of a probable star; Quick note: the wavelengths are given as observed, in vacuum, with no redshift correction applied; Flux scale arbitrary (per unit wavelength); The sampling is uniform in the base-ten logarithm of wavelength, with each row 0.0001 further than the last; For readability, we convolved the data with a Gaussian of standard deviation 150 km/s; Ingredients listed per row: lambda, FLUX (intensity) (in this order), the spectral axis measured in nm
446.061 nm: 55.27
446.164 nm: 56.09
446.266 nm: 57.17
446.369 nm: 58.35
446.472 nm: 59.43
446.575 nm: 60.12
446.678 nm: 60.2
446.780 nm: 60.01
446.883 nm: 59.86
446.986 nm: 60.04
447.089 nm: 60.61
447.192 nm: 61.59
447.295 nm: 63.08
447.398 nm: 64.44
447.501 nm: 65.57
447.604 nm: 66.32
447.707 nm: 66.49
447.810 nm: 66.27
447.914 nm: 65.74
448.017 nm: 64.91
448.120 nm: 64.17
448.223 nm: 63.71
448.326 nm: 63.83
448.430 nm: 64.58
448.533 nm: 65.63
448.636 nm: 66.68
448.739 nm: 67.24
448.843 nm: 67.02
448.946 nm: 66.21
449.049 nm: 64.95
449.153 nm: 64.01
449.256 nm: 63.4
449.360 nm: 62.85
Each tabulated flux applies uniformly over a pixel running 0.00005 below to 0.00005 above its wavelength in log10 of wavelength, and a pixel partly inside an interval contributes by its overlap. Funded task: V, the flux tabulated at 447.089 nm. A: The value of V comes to 60.61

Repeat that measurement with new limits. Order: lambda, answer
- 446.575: 60.12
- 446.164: 56.09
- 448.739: 67.24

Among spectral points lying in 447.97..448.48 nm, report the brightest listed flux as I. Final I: 64.91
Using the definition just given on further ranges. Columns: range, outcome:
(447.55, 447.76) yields 66.49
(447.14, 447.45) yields 64.44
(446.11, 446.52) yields 59.43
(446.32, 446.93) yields 60.2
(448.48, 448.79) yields 67.24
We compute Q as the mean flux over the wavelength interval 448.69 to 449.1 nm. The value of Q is 66.4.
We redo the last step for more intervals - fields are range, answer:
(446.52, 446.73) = 60.3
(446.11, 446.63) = 58.2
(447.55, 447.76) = 66.5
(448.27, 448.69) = 65.2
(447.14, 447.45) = 63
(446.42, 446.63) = 59.6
